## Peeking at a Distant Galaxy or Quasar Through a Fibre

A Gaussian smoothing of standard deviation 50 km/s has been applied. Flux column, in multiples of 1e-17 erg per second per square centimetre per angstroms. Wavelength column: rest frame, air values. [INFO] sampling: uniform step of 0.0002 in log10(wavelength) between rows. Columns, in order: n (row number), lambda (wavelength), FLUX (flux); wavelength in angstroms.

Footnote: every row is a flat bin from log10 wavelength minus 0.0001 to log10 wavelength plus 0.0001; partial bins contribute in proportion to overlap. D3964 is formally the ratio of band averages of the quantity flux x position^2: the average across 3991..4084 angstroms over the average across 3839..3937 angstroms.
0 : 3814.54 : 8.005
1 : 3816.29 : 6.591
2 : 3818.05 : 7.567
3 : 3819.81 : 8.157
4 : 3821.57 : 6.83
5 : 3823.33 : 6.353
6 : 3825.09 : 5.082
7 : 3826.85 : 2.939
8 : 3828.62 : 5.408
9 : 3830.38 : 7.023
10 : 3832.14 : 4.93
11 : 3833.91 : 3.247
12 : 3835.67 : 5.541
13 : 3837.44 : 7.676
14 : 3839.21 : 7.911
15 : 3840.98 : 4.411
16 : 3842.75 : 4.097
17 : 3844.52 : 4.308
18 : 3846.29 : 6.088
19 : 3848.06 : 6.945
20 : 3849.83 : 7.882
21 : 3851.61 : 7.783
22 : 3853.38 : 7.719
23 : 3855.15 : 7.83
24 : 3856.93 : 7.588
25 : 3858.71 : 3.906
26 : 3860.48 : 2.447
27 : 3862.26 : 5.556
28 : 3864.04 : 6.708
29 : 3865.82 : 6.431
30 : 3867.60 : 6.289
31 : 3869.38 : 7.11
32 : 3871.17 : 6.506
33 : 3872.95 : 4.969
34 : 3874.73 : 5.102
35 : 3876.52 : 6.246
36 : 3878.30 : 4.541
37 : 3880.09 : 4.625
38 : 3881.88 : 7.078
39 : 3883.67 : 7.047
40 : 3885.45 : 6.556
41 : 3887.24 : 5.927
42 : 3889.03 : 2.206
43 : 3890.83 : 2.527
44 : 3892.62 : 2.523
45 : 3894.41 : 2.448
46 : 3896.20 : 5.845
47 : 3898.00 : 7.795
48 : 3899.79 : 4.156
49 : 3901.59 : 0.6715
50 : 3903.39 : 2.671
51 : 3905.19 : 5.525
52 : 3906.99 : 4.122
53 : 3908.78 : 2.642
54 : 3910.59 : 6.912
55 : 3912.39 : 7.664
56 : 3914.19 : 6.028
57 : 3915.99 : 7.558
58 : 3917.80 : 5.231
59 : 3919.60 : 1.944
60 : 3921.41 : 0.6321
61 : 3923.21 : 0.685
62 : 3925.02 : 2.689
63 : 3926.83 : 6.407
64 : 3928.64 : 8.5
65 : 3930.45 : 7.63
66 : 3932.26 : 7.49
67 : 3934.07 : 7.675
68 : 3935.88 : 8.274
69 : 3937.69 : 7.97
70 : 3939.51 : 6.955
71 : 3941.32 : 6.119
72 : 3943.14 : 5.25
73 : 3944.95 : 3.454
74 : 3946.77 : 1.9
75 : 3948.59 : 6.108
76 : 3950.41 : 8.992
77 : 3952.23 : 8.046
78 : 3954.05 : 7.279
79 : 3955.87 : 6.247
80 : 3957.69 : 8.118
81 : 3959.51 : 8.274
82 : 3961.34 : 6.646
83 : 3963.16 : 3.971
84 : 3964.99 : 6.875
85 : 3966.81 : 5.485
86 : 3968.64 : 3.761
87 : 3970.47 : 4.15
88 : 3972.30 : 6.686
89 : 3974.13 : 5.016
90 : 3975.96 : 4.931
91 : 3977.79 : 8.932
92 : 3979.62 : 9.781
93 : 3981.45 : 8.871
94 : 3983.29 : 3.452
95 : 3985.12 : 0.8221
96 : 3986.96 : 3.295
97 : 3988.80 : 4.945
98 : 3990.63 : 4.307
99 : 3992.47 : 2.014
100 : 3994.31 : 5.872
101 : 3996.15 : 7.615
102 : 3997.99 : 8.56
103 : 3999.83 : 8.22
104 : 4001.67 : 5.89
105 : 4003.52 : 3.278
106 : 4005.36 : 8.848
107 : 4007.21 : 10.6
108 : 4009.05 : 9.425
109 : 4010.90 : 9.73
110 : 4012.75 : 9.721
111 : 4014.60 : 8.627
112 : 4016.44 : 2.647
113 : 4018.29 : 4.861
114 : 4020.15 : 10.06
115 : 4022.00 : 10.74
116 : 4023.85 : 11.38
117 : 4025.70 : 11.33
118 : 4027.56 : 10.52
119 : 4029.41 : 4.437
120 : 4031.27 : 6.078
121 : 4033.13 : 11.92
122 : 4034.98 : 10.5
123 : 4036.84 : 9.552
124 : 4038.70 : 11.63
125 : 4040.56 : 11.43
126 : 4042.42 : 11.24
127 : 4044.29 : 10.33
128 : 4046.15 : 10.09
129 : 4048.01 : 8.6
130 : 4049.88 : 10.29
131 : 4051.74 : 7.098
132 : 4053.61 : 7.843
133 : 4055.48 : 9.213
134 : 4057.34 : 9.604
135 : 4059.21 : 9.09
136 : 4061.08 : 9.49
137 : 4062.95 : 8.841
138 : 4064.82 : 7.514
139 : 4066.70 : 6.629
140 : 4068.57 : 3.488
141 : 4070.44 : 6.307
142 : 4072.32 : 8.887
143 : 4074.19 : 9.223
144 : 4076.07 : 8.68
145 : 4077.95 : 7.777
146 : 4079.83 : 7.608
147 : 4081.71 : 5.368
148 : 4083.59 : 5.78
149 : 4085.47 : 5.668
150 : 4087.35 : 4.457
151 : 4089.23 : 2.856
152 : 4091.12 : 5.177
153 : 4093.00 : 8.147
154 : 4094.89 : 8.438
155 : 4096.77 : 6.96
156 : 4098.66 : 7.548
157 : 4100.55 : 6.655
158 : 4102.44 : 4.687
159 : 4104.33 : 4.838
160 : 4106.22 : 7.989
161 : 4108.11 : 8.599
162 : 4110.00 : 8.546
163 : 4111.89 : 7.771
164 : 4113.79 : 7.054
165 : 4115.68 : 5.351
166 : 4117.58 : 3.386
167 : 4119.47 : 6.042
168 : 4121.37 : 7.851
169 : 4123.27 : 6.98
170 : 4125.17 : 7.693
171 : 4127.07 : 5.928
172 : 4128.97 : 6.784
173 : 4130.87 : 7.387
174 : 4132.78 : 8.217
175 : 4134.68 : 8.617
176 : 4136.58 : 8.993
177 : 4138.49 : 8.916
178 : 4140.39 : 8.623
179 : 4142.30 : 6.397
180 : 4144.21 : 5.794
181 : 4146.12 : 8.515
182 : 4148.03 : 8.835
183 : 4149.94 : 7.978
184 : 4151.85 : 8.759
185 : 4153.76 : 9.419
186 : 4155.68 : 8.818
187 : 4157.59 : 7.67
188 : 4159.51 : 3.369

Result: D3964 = 1.65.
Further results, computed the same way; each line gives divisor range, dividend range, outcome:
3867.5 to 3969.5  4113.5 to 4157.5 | 1.53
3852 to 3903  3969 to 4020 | 1.28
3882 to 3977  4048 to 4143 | 1.45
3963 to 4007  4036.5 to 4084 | 1.54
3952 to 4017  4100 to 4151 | 1.20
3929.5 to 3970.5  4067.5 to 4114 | 1.13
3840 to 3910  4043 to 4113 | 1.58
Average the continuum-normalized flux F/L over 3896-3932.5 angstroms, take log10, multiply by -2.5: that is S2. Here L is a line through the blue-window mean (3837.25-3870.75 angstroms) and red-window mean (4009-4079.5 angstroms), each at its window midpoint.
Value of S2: 0.409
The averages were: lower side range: 6.22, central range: 4.83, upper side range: 8.79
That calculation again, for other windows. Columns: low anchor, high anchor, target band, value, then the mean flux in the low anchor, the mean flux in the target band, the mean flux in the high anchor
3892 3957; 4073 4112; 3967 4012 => -0.05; 5.36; 6.21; 6.79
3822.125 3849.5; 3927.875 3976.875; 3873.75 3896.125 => 0.22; 5.53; 4.78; 6.35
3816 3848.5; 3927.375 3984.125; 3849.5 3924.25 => 0.20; 5.82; 5.1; 6.55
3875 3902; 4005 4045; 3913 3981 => 0.12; 4.76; 6.02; 9.35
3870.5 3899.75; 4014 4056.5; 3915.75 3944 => 0.13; 5.08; 5.65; 9.16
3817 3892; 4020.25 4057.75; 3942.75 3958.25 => 0.27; 5.82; 6.14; 9.7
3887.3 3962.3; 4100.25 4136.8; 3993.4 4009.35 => -0.25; 5.37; 7.52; 6.94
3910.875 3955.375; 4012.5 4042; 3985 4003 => 0.45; 5.87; 5.31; 9.12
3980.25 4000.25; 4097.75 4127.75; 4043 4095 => -0.23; 5.26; 7.59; 6.69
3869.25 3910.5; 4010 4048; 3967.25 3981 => 0.20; 4.73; 6.25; 9.33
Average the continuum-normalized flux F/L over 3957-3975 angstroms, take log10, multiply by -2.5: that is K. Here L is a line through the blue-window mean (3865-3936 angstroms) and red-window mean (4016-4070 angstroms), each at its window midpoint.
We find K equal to 0.164 mag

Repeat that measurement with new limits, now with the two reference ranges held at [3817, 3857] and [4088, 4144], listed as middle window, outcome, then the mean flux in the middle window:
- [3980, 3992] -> 0.43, 4.44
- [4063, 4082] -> -0.07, 7.29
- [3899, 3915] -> 0.39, 4.48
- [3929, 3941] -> -0.18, 7.63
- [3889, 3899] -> 0.49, 4.04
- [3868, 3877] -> 0.06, 5.99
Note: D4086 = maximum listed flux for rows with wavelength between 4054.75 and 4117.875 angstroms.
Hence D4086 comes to 9.604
